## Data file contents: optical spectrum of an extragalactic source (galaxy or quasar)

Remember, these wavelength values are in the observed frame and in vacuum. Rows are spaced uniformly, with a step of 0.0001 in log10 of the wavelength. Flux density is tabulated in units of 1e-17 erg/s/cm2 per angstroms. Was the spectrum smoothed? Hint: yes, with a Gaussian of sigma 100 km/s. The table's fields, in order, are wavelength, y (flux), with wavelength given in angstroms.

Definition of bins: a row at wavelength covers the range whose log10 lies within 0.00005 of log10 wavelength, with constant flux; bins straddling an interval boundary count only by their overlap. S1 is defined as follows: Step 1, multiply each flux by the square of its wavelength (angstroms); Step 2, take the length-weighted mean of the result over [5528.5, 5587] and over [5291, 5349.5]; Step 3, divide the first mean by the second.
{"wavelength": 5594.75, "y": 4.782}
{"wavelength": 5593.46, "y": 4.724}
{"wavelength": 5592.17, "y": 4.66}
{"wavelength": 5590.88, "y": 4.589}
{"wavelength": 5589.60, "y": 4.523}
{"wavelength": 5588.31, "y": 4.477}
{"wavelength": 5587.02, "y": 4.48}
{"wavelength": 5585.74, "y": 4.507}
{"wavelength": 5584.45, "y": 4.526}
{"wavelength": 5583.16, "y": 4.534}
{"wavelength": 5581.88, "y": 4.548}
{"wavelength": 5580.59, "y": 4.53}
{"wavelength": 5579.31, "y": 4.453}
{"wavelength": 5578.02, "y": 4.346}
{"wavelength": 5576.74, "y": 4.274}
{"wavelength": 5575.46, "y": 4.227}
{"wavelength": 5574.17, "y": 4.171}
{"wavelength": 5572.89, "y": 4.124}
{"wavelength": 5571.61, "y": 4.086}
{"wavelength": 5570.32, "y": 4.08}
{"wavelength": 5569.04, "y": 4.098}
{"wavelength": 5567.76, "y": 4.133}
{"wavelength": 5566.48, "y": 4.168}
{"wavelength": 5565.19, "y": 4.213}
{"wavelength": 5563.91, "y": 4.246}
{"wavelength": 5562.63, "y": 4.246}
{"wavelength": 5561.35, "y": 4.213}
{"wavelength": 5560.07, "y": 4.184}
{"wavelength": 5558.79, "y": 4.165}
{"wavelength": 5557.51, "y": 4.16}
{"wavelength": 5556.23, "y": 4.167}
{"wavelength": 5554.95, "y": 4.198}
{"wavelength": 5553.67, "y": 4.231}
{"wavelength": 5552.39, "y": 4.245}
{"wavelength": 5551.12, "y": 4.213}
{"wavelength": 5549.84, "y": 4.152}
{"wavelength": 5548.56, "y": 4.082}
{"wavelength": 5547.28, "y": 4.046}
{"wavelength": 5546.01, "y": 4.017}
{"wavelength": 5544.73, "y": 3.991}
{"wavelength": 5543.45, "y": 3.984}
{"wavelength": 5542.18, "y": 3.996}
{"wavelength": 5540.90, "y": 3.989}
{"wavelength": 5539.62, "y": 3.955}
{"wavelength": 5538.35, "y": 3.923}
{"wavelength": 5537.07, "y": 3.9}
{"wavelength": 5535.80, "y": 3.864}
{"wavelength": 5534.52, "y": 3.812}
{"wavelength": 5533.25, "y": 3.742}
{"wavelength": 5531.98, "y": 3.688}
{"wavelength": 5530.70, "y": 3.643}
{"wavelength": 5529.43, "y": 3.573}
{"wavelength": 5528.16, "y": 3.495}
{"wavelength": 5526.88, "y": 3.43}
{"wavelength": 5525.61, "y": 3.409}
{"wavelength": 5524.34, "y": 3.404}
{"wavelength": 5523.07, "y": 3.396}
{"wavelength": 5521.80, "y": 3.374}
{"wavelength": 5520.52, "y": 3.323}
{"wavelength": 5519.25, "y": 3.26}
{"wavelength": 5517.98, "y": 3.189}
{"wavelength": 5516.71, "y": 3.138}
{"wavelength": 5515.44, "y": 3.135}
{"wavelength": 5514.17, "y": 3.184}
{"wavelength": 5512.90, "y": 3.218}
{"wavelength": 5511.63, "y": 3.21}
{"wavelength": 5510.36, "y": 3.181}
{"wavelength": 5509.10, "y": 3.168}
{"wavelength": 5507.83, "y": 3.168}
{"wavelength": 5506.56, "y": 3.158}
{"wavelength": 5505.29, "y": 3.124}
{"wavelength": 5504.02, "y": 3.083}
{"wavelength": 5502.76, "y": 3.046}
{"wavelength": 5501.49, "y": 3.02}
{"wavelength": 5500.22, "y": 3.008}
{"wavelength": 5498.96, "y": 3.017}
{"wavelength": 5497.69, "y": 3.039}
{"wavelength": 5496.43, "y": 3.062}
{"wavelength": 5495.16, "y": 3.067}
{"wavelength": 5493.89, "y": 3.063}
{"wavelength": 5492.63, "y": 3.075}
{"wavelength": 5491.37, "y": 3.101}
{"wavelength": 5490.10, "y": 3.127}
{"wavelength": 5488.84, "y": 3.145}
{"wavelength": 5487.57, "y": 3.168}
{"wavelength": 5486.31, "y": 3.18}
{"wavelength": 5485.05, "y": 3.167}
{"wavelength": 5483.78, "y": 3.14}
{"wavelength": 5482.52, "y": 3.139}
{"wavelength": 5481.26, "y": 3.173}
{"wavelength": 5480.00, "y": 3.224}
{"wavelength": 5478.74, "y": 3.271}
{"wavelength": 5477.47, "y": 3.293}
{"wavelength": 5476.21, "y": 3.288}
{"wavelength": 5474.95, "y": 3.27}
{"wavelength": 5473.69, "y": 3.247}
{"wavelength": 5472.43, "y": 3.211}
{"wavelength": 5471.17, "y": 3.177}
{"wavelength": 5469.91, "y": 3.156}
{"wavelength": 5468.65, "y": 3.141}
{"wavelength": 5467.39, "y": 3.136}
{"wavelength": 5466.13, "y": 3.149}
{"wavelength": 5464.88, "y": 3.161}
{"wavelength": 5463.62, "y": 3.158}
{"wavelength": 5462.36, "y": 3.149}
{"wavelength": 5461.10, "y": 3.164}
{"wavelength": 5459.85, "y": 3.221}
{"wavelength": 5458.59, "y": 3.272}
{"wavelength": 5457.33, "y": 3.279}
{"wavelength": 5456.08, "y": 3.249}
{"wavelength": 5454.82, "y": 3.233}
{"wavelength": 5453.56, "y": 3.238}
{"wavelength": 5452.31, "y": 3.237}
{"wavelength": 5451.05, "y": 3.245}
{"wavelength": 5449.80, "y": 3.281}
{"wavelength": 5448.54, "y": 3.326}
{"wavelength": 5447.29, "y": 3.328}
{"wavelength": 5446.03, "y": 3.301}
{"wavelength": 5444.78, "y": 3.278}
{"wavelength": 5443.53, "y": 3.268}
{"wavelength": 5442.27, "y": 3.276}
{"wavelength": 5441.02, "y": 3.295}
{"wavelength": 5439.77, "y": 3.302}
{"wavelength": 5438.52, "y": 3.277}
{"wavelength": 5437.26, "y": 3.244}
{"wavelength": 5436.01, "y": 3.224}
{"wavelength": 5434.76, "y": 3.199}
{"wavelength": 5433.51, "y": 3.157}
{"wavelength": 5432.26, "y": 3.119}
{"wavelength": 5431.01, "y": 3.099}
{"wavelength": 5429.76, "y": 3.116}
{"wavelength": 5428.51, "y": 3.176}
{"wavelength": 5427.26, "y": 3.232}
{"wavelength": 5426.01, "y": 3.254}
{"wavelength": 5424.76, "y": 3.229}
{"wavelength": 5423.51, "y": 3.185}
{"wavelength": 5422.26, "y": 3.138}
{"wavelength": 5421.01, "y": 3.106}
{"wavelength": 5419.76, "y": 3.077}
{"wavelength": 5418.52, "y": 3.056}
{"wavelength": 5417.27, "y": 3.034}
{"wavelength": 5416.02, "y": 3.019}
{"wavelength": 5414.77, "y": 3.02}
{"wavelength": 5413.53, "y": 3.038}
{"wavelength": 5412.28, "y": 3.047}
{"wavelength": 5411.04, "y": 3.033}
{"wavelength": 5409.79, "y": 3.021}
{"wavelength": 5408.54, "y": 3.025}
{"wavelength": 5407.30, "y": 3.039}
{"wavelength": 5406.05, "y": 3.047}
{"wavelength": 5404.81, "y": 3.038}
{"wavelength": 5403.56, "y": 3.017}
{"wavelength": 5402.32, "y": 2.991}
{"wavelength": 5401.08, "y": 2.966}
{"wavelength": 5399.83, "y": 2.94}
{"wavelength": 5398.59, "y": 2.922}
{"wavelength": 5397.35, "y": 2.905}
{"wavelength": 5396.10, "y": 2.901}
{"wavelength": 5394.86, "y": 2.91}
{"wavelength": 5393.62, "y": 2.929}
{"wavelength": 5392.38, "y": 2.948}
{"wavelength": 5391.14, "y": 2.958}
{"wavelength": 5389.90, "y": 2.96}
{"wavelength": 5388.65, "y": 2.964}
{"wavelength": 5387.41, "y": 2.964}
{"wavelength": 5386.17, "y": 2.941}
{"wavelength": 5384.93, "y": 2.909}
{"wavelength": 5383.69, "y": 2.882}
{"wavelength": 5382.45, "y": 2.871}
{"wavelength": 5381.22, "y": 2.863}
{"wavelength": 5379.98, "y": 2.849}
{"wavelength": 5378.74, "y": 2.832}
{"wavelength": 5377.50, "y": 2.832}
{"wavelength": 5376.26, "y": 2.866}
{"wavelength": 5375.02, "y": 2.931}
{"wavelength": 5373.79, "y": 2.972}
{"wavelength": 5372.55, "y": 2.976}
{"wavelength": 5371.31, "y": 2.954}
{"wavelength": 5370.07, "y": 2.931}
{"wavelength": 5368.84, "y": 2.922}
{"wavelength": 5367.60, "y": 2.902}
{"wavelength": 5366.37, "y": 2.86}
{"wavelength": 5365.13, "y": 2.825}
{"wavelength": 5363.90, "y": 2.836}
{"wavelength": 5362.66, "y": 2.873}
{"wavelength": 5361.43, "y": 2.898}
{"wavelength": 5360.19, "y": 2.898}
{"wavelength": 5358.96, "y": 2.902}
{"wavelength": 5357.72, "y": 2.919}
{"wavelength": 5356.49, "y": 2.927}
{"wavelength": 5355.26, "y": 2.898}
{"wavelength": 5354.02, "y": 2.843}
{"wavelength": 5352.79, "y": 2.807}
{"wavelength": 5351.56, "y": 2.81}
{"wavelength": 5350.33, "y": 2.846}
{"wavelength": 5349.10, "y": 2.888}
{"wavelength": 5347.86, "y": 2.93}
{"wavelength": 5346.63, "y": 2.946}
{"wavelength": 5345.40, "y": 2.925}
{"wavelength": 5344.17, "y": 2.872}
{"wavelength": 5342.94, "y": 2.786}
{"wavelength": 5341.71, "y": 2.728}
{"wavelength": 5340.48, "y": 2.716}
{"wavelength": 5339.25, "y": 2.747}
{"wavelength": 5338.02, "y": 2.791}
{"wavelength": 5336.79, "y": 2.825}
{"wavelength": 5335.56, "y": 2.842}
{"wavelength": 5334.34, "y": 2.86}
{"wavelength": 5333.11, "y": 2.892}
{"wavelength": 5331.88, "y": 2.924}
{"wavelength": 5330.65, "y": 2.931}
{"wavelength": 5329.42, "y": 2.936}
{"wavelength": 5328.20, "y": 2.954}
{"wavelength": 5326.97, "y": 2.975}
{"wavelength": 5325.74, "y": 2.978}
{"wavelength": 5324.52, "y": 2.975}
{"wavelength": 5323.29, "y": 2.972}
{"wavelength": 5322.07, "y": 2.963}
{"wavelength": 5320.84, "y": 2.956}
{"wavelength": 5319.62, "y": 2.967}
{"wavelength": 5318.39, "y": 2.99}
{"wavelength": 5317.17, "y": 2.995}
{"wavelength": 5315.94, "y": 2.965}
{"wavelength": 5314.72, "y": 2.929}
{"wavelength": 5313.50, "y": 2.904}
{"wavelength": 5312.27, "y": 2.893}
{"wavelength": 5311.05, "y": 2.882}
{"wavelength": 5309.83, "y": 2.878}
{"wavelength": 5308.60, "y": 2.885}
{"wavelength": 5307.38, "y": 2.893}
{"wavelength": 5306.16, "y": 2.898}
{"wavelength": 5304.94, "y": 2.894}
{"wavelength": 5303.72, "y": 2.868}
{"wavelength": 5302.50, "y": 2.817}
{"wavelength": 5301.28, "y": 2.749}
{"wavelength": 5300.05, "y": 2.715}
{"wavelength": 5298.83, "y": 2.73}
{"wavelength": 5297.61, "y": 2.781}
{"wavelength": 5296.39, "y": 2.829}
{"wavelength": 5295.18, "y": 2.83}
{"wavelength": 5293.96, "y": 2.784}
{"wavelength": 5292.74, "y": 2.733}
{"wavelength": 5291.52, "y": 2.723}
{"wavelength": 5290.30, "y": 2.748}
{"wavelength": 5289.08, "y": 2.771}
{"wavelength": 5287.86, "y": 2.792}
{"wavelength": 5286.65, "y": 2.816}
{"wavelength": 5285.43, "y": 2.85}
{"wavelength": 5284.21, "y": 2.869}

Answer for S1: 1.57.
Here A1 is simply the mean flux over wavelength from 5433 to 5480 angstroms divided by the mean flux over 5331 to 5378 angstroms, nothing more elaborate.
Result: 1.1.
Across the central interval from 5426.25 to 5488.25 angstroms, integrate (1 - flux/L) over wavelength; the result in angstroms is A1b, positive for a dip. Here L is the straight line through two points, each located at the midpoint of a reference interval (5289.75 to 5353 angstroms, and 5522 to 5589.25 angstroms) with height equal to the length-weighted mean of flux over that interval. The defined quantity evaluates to 6.0 angstroms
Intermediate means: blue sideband 2.87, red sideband 4.07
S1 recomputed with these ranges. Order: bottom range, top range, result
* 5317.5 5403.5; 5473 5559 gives 1.27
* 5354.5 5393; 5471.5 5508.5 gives 1.13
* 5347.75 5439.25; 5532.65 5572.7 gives 1.45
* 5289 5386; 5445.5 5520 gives 1.17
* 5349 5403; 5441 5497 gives 1.14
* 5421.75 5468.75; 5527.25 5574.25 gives 1.30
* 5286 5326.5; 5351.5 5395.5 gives 1.04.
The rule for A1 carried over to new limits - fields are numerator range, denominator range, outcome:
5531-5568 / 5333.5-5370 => 1.42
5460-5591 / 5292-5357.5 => 1.27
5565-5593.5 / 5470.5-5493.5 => 1.37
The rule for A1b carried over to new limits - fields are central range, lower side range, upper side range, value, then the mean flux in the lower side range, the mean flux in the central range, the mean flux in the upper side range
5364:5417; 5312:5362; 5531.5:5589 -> 4.19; 2.89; 2.95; 4.17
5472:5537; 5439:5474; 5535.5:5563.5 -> 7.35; 3.23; 3.26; 4.09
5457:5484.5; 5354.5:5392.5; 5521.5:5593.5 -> 2.60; 2.9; 3.2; 4.1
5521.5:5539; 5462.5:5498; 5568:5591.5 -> 0.67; 3.16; 3.63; 4.36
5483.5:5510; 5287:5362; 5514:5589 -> 4.34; 2.87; 3.1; 3.98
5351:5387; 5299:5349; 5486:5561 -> 1.71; 2.89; 2.89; 3.53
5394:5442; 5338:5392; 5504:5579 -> 1.03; 2.88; 3.09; 3.8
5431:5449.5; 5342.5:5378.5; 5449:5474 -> -0.67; 2.89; 3.25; 3.21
